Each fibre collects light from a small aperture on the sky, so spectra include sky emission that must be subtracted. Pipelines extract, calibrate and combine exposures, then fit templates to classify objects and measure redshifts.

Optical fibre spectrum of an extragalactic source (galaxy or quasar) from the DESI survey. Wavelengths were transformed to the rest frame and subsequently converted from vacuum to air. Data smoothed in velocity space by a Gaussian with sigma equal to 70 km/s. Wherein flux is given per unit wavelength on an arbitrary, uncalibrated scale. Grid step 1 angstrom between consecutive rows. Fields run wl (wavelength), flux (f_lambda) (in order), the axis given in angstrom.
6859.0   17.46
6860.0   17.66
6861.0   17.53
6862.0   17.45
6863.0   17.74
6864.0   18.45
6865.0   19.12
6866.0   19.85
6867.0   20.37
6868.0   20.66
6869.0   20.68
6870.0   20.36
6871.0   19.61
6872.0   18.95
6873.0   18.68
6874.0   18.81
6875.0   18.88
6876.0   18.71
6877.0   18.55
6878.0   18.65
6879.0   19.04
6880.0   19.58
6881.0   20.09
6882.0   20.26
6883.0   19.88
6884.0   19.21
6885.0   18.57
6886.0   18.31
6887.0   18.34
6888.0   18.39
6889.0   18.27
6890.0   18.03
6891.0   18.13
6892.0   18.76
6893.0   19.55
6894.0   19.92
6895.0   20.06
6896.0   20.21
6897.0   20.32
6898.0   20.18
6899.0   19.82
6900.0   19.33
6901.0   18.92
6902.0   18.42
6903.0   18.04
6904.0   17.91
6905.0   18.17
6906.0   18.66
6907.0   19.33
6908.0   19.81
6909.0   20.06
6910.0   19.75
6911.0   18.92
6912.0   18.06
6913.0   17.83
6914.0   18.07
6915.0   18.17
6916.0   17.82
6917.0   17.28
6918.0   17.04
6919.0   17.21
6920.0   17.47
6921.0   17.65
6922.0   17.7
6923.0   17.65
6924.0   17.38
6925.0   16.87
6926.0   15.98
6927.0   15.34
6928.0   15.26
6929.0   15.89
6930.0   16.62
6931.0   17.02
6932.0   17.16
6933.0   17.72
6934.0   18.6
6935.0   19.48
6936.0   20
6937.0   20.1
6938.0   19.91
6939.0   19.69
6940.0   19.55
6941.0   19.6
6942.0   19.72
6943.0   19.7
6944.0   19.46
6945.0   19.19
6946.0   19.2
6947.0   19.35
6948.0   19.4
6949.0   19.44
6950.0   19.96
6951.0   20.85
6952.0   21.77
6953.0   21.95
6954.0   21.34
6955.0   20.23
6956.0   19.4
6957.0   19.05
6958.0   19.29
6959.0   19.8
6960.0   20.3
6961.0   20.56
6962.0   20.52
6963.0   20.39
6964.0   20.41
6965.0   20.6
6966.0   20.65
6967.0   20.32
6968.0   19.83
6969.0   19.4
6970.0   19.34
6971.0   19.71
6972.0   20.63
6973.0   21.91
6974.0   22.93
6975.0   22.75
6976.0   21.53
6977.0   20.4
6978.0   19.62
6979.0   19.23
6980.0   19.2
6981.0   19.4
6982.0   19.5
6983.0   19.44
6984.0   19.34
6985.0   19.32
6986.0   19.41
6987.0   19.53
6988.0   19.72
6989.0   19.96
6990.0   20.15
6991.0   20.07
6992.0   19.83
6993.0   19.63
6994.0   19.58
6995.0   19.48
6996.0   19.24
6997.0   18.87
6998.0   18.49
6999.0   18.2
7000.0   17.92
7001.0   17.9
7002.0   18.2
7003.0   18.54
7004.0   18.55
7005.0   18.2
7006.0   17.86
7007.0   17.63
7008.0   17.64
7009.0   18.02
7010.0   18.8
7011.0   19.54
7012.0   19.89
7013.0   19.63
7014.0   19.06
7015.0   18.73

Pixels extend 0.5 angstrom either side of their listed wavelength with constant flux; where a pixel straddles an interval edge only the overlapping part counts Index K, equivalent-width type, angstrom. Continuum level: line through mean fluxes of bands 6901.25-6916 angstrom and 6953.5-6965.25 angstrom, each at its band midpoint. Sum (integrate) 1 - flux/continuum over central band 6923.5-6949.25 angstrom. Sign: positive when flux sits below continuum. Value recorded 1.47 angstrom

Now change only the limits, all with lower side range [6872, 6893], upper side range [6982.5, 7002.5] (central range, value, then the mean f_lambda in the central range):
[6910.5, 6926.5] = 1.19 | 17.6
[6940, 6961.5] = -0.99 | 20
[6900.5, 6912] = 0.05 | 18.9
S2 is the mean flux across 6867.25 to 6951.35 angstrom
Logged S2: 18.8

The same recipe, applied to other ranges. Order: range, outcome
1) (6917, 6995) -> 19.4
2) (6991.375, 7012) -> 18.6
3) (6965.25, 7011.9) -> 19.5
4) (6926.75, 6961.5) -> 19.2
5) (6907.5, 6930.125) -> 17.6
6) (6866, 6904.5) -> 19.2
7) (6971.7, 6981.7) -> 20.7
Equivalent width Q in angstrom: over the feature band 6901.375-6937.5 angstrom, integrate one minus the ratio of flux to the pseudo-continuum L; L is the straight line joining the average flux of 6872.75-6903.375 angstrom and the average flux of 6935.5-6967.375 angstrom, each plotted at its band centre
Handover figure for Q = 3.1 angstrom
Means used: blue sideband 19.1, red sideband 20.1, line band 17.9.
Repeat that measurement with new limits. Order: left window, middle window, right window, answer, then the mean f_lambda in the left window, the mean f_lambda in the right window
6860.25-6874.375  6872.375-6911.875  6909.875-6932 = -1.8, 19.1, 17.3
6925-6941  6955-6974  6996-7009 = -2.3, 17.9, 18.2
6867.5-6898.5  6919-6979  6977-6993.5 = 0.4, 19.3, 19.6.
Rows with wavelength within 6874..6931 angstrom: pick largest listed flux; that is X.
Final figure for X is 20.32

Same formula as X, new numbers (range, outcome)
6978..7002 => 20.15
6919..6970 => 21.95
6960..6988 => 22.93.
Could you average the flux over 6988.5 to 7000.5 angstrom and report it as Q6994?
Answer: 19.3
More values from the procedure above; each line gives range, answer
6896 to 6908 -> 19.1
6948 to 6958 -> 20.3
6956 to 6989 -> 20.1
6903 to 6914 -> 18.8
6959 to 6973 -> 20.3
